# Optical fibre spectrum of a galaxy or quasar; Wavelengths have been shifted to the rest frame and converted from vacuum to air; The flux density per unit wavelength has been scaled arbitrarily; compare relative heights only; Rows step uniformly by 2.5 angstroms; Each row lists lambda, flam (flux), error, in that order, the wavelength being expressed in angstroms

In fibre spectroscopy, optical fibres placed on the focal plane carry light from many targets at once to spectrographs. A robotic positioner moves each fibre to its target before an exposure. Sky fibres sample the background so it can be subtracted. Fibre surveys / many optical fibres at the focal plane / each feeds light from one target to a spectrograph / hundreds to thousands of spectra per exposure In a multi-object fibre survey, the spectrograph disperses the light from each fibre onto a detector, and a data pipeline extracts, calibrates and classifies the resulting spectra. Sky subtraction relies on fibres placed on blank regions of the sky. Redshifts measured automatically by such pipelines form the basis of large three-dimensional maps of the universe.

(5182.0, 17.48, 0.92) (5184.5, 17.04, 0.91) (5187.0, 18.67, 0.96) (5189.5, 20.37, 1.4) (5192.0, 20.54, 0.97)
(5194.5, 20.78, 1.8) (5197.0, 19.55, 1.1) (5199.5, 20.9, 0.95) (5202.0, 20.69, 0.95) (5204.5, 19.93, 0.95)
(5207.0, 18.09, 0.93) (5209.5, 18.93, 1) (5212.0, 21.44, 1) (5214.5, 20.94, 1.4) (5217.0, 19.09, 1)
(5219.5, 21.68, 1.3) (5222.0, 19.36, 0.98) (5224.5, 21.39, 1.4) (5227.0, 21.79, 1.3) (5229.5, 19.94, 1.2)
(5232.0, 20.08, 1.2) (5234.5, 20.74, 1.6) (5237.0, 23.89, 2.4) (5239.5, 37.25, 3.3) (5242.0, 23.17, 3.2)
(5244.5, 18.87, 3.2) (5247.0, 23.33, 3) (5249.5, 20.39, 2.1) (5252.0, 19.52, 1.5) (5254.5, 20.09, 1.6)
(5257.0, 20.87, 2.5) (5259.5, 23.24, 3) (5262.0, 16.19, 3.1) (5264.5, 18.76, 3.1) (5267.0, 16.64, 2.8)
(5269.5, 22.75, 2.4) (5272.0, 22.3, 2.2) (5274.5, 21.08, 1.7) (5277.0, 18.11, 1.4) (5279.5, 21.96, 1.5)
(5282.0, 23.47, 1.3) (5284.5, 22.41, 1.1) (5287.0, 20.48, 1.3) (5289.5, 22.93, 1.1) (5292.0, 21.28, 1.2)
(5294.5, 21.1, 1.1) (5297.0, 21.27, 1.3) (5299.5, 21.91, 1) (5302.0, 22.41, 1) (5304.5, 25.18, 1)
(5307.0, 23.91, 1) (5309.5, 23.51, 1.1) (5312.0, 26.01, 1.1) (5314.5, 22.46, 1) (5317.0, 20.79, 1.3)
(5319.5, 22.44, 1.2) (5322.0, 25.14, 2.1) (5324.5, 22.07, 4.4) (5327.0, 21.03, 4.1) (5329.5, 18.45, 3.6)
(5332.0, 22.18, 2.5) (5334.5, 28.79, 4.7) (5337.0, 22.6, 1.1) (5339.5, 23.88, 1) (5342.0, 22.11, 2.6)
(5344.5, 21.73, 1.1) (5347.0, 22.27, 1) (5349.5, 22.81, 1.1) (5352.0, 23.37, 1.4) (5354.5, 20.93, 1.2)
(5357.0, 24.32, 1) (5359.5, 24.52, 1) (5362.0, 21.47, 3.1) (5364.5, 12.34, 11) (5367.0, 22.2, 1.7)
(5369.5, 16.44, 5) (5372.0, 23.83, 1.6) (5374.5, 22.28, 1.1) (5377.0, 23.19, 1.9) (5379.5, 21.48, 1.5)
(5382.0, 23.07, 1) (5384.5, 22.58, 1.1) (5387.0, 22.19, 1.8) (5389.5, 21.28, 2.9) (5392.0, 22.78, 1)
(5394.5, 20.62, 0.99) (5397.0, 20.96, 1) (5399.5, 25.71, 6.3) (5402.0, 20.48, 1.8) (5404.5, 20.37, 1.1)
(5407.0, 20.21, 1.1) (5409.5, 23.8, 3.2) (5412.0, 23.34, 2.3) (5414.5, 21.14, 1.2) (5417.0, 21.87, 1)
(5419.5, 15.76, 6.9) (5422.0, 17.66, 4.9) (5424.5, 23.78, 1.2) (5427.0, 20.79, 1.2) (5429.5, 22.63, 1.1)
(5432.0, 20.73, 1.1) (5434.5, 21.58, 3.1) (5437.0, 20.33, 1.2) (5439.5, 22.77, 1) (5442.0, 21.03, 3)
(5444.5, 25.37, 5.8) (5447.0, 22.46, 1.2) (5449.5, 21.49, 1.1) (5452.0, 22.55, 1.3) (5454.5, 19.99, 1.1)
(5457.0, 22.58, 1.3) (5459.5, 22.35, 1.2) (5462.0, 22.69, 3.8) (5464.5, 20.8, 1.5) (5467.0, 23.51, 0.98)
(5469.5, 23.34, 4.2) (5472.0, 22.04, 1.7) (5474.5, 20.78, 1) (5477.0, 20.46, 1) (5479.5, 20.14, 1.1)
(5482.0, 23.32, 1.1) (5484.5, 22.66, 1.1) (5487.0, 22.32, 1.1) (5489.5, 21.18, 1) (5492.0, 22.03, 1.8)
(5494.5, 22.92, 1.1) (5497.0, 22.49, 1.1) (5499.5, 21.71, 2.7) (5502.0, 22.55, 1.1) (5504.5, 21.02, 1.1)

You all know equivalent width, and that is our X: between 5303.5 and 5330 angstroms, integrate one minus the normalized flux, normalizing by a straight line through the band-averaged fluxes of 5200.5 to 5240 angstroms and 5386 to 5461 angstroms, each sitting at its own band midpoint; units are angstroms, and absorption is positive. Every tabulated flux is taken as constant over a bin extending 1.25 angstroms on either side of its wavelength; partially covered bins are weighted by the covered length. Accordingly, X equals -1.8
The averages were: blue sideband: 21.3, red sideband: 21.6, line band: 22.9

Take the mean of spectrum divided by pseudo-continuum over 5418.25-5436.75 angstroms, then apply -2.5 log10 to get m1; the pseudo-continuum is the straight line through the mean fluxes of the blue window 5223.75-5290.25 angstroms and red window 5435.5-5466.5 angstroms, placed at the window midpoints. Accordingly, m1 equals 0.08 mag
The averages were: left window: 21.5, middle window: 20.4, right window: 22.1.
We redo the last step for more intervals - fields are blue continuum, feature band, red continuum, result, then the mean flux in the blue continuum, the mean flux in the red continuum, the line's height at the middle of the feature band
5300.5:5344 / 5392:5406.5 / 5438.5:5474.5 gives 0.048 mag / 23.1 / 22.3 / 22.6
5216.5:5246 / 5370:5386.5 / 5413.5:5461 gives -0.036 mag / 22.4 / 21.4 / 21.7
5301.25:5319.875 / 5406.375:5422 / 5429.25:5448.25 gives 0.079 mag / 23.4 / 22.1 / 22.3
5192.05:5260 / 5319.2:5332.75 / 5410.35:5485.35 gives -0.019 mag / 21.3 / 21.7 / 21.5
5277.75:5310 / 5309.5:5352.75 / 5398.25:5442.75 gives -0.038 mag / 22.4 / 21.3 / 22.1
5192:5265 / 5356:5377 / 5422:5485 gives 0.029 mag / 21.1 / 21.9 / 21.6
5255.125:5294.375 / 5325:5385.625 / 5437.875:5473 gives -0.025 mag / 20.8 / 22.3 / 21.5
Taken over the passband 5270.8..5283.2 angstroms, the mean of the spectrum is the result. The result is 21.4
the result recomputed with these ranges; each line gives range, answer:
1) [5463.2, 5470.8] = 22.5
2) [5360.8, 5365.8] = 16.9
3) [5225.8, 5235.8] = 20.6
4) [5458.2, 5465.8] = 22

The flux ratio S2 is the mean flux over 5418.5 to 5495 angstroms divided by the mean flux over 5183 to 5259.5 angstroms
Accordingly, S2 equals 1.03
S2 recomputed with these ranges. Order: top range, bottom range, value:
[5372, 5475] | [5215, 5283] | 1.02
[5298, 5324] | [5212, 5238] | 1.12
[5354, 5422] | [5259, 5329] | 0.98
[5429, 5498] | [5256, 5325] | 1.01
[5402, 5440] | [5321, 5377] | 0.96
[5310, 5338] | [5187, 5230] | 1.13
